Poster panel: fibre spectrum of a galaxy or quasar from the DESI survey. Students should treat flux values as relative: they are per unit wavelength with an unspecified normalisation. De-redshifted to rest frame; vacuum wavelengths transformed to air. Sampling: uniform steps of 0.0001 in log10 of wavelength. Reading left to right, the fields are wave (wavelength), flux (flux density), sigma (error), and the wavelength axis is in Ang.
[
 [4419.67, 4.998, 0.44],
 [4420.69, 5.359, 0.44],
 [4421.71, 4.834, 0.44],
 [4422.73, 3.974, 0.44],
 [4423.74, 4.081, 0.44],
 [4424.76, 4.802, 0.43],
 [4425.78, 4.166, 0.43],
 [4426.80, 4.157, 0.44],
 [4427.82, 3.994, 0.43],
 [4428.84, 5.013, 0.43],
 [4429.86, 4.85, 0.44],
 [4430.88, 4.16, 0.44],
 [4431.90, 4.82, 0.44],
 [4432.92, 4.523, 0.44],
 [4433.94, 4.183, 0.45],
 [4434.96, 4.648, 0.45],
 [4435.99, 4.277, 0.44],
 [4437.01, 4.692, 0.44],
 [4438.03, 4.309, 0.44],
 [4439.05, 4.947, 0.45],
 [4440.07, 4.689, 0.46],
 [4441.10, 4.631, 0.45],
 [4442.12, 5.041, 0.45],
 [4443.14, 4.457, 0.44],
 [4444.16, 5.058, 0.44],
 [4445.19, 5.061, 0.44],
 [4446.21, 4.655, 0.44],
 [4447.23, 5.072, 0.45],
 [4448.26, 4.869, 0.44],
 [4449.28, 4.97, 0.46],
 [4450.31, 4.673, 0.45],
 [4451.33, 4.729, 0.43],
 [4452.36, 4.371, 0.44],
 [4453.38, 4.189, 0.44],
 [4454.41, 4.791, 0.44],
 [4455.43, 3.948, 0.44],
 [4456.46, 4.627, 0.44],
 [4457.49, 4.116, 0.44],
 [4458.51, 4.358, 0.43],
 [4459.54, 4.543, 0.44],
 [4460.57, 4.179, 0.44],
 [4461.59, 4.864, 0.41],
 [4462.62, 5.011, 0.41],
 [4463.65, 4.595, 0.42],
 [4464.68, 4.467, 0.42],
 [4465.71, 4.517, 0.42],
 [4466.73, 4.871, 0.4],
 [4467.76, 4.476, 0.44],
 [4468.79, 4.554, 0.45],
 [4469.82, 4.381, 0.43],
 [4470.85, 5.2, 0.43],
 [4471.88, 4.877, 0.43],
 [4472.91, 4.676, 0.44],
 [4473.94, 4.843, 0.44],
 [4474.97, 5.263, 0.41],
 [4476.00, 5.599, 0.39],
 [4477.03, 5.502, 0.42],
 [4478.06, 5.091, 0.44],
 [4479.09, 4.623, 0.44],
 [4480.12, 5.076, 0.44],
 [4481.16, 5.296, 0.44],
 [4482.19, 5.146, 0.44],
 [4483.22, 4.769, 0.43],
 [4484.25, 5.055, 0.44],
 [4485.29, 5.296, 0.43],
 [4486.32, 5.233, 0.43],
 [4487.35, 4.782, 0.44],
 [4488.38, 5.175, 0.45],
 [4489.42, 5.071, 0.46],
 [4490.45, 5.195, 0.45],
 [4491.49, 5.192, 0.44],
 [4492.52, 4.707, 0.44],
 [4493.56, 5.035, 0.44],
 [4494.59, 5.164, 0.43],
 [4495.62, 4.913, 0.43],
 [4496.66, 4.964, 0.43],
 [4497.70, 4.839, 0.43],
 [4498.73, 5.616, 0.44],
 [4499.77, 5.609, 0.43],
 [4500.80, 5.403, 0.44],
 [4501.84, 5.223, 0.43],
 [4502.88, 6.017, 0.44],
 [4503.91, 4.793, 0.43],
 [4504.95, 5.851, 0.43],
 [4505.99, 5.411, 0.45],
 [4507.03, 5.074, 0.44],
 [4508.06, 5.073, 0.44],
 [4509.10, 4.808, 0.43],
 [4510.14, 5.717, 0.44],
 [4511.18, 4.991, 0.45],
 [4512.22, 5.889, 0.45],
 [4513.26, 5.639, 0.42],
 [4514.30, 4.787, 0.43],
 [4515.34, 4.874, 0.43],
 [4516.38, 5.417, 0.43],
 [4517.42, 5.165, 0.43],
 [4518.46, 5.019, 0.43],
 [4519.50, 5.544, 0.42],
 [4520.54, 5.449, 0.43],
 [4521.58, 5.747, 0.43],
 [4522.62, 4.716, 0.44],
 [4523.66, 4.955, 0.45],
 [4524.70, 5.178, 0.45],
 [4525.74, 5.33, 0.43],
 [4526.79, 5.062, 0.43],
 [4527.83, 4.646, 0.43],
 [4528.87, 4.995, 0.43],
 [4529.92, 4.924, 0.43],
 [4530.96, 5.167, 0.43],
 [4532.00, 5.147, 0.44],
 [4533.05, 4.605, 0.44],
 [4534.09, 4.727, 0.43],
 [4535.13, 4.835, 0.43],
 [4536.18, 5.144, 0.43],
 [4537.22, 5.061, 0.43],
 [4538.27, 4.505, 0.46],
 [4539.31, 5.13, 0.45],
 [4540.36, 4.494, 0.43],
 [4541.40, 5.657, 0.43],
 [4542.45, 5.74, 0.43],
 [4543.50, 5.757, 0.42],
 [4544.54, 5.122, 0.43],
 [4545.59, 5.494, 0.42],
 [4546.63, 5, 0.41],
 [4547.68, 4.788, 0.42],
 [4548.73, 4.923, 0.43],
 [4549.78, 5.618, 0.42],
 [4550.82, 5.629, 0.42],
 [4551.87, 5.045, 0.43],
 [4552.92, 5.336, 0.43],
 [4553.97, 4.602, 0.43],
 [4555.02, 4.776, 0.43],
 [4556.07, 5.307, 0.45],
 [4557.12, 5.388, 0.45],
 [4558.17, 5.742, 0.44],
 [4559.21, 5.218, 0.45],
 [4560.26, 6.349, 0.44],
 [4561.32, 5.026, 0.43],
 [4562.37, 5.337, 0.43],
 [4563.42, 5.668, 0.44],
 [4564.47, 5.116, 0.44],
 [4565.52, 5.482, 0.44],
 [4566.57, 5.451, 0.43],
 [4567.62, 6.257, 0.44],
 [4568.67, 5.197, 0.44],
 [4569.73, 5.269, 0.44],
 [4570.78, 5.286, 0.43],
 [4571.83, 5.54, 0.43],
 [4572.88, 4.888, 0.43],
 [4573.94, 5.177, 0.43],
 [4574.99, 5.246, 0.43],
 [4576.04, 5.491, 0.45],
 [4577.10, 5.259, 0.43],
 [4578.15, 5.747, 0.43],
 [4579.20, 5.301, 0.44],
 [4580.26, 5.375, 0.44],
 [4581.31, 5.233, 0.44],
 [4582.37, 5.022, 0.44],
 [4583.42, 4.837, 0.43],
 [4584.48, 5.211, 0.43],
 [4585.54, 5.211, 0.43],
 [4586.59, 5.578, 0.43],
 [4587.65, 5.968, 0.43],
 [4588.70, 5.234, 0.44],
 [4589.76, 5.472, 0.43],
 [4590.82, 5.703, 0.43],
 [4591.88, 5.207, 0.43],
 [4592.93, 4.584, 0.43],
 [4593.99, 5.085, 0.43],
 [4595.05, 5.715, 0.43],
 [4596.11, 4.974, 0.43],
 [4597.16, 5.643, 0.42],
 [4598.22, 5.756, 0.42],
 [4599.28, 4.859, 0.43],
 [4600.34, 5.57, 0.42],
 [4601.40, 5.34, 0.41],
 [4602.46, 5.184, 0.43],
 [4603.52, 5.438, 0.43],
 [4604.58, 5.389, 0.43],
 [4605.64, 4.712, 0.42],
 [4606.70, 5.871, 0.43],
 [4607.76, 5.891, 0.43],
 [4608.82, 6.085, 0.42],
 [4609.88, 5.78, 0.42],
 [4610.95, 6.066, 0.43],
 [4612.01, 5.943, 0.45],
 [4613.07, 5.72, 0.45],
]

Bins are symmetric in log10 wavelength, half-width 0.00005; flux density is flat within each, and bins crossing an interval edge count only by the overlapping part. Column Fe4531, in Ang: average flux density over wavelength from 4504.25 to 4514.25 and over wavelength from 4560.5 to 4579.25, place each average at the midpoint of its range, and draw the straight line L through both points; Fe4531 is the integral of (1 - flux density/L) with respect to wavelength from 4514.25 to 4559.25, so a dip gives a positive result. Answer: 1.9 Ang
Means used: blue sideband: 5.34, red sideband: 5.39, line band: 5.13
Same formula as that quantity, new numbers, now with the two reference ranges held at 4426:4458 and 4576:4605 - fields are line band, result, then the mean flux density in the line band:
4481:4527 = -2.8 Ang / 5.2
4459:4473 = 0.2 Ang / 4.66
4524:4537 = 0.1 Ang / 4.98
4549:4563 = -0.5 Ang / 5.33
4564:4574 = -0.3 Ang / 5.38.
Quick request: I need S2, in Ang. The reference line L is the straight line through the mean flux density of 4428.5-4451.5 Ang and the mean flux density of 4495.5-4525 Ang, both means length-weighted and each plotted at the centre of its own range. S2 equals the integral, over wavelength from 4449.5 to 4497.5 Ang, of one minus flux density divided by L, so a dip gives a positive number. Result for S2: 1.45 Ang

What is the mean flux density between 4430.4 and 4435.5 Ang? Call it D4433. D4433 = 4.46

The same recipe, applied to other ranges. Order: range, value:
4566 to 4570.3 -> 5.54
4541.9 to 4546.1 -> 5.52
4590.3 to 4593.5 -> 5.17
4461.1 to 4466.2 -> 4.68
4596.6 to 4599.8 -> 5.43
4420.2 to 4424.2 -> 4.57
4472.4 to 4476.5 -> 5.1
